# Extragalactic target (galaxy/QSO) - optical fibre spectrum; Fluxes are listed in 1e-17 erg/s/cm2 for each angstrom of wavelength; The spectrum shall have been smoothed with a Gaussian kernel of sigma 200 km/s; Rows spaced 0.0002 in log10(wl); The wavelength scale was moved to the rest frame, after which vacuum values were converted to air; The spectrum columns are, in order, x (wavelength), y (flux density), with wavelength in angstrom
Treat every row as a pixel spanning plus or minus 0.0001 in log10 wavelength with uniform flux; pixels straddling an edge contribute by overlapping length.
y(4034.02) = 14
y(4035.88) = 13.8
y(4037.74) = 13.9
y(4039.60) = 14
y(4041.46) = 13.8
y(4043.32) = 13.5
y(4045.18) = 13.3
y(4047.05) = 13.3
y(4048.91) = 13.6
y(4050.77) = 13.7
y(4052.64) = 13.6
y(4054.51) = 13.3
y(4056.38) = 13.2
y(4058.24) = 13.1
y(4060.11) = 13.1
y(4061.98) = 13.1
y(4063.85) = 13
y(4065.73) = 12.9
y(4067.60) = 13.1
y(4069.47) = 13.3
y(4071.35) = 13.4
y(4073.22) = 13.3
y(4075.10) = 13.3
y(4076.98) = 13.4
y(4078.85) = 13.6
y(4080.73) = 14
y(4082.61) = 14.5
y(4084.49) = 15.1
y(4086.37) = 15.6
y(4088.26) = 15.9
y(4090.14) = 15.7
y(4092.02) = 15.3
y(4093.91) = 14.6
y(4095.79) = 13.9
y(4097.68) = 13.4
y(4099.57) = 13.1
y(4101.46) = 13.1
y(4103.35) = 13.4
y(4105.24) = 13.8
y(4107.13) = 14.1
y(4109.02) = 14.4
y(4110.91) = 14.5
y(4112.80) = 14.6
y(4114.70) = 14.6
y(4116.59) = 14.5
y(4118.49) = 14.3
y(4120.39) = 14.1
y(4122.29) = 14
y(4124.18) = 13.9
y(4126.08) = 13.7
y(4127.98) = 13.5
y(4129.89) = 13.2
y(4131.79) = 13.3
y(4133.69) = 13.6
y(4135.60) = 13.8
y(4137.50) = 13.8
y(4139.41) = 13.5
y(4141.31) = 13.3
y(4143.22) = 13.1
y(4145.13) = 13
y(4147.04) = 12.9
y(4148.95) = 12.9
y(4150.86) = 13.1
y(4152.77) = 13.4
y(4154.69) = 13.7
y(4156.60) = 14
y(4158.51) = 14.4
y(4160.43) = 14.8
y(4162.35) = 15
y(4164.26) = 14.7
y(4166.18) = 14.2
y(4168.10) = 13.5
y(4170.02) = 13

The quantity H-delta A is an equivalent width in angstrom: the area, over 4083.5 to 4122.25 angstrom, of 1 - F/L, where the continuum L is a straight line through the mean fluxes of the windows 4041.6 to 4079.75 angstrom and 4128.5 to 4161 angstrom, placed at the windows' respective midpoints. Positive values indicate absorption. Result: -2.8 angstrom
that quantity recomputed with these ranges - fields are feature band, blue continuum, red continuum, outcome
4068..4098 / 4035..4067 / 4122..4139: -1.70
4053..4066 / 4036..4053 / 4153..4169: 0.56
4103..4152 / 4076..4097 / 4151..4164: 2.25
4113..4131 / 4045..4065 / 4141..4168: -0.52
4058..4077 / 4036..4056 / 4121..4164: 0.60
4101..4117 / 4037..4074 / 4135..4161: -0.79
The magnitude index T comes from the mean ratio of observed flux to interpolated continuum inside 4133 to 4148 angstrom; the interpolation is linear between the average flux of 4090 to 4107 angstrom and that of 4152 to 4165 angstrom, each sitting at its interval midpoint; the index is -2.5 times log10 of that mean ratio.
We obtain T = 0.06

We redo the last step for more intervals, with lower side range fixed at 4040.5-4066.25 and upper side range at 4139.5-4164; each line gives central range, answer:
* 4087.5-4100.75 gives -0.08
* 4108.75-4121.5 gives -0.07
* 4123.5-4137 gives 0.00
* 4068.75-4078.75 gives 0.00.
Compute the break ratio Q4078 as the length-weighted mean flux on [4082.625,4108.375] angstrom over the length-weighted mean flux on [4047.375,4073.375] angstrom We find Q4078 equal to 1.1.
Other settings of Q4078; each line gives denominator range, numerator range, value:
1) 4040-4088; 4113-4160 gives 1.01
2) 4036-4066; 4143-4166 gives 1.03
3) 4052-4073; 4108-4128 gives 1.08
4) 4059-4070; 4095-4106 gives 1.03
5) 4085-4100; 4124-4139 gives 0.92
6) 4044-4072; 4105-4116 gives 1.08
